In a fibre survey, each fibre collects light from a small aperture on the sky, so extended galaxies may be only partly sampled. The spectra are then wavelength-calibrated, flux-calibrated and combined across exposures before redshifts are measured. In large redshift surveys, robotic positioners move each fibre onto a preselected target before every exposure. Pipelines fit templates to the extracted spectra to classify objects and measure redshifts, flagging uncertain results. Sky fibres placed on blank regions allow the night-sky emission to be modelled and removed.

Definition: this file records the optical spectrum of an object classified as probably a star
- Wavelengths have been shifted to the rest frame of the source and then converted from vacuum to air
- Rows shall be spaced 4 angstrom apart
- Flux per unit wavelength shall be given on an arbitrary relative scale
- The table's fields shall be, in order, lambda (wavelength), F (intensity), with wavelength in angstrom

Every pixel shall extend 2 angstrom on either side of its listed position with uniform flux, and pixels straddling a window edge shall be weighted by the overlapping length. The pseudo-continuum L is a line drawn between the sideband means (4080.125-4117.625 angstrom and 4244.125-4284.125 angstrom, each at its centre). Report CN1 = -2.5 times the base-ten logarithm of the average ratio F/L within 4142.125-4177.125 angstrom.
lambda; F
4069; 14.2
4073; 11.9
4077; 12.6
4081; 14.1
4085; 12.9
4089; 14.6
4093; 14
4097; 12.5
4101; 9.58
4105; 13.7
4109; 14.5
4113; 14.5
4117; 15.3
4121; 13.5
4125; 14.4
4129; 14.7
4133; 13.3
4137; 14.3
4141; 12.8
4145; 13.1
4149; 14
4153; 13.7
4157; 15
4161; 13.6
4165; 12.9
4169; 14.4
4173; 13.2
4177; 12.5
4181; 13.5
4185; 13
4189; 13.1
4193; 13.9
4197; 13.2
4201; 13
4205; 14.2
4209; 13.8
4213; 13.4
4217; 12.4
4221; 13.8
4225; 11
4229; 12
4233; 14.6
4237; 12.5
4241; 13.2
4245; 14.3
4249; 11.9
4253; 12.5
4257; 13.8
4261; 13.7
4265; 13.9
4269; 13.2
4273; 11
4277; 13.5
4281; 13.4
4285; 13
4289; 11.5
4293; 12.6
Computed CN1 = -0.02 mag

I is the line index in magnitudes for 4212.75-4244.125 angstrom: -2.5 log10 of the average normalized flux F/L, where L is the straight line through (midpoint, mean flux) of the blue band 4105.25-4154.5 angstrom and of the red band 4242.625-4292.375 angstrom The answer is 0.03 mag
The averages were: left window 14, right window 13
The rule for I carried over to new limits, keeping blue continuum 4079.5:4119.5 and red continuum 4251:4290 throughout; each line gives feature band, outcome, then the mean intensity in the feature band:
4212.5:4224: 0.01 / 13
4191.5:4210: -0.03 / 13.6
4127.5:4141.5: -0.03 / 13.8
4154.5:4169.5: -0.05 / 13.9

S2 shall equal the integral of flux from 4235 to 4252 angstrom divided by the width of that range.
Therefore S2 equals 12.9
